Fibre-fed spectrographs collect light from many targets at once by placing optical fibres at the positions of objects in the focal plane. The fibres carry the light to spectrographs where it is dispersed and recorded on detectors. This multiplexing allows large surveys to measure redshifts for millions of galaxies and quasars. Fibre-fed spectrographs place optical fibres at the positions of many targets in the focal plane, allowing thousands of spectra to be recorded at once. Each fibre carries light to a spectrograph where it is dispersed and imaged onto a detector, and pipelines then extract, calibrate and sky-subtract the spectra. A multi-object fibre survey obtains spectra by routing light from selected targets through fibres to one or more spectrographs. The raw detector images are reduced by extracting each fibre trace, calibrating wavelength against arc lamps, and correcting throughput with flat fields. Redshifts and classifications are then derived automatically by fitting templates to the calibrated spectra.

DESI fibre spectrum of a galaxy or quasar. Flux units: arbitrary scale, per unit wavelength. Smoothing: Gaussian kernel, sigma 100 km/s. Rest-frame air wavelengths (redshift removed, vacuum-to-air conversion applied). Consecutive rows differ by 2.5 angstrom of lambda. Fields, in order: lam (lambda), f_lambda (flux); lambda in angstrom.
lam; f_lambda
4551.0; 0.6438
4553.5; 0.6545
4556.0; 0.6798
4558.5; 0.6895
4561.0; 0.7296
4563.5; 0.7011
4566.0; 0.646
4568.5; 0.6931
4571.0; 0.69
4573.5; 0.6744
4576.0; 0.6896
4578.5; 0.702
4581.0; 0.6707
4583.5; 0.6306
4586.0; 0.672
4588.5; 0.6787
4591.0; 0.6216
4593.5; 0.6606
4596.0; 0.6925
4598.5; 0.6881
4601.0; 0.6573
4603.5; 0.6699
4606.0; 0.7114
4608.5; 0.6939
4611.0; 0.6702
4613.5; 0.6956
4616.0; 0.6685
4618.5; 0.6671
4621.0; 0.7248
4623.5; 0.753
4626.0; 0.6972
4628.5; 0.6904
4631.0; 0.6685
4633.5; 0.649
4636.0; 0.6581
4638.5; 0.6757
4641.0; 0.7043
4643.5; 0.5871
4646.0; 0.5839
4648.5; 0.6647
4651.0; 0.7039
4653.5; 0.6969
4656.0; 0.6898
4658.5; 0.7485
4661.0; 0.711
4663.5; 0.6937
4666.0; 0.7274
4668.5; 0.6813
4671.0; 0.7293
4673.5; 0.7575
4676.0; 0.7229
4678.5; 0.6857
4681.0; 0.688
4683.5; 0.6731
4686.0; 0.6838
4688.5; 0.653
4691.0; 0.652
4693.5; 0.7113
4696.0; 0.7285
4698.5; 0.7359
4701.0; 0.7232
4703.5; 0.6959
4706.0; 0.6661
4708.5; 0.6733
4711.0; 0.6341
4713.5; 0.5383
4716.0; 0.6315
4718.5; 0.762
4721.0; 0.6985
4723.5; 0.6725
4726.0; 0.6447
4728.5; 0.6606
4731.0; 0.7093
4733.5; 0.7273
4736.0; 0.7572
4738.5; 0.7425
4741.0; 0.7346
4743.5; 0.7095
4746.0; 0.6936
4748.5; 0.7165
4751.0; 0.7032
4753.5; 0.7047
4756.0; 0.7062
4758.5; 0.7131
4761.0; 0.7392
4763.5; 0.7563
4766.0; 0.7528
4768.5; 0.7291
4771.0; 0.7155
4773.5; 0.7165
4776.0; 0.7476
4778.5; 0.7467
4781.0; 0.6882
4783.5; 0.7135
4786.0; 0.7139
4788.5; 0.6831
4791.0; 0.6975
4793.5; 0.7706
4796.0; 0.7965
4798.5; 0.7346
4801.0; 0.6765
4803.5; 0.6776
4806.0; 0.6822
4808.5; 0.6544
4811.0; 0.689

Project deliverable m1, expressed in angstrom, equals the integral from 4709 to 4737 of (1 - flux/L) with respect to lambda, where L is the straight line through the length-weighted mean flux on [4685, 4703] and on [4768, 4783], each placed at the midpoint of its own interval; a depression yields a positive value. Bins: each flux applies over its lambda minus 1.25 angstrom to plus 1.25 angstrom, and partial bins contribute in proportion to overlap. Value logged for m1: 1.27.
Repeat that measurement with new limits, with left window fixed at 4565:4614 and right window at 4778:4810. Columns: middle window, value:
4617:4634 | -0.3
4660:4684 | -0.7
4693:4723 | 0.6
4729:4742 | -0.6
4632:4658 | 0.8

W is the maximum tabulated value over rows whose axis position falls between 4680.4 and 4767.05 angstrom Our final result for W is 0.762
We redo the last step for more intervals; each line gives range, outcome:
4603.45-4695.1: 0.7575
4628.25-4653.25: 0.7043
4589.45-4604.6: 0.6925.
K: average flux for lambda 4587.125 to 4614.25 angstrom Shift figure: 0.676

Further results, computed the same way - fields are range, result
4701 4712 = 0.674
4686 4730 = 0.676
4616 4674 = 0.688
